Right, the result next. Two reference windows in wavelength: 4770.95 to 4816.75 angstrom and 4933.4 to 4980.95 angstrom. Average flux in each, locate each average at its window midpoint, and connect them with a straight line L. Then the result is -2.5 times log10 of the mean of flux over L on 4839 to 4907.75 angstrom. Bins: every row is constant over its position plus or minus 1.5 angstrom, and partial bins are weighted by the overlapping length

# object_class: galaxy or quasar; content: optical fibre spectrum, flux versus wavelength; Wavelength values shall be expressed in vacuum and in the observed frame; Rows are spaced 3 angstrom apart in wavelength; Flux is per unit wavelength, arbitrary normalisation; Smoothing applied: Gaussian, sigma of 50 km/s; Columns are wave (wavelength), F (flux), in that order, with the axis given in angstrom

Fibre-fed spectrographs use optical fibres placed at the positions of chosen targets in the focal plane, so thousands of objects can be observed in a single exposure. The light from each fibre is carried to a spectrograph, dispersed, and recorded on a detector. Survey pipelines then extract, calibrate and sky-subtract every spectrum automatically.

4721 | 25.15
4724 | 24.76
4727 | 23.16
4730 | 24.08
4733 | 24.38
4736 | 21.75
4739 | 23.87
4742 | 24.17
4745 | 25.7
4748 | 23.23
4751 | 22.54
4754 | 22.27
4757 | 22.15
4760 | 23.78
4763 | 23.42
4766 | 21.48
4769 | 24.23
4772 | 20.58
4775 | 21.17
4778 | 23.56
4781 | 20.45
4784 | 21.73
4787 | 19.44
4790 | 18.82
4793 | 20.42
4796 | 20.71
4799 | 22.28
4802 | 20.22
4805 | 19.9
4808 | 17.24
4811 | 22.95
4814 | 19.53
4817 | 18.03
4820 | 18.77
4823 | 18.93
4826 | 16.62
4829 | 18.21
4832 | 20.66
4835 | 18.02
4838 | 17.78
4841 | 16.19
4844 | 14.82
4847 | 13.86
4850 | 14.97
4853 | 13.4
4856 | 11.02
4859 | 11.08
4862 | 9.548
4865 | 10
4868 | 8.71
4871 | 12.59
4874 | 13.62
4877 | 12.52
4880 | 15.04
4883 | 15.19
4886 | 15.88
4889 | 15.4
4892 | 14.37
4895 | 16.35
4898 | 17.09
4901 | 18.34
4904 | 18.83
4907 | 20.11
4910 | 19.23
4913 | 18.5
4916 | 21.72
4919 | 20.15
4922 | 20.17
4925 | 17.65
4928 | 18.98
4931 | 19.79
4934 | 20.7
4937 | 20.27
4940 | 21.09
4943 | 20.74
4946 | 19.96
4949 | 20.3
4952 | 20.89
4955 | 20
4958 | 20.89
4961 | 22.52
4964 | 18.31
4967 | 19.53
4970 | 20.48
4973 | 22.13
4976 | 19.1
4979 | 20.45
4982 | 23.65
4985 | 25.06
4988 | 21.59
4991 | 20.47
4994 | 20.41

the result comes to 0.39 mag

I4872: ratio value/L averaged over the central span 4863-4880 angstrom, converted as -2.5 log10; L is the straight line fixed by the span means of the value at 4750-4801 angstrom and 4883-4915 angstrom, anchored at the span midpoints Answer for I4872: 0.48 mag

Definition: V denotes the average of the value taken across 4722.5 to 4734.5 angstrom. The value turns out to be 24.1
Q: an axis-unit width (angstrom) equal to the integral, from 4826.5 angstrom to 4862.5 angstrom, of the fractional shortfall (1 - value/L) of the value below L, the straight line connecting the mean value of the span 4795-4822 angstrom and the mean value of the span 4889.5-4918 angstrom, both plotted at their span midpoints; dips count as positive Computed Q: 7.7 angstrom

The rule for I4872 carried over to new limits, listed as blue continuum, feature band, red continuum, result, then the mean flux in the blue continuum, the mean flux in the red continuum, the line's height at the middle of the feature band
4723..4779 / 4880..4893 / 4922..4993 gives 0.375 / 23.2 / 20.6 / 21.5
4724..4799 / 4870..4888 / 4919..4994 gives 0.440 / 22.4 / 20.6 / 21.3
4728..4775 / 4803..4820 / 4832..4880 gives -0.111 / 23.1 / 13.5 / 17.6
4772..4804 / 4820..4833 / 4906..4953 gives 0.115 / 20.9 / 20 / 20.6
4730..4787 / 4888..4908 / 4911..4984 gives 0.216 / 22.7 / 20.4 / 21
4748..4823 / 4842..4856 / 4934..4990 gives 0.443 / 21.1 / 20.9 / 21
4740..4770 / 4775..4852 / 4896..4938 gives 0.156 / 23.3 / 19.3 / 21.9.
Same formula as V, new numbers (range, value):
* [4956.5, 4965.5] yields 20.6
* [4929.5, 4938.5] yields 20.3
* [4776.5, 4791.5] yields 20.8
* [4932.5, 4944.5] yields 20.7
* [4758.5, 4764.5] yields 23.6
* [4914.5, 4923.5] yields 20.7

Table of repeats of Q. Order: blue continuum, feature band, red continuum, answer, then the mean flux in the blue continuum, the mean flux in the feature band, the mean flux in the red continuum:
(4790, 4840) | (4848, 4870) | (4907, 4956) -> 9.3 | 19.3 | 11.3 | 20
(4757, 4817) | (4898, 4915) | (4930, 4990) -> 1.7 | 21.1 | 18.9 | 20.9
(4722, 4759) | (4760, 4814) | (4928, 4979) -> 4.1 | 23.5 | 21.1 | 20.4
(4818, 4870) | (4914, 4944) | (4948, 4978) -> -2.0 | 14.9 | 20.1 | 20.4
